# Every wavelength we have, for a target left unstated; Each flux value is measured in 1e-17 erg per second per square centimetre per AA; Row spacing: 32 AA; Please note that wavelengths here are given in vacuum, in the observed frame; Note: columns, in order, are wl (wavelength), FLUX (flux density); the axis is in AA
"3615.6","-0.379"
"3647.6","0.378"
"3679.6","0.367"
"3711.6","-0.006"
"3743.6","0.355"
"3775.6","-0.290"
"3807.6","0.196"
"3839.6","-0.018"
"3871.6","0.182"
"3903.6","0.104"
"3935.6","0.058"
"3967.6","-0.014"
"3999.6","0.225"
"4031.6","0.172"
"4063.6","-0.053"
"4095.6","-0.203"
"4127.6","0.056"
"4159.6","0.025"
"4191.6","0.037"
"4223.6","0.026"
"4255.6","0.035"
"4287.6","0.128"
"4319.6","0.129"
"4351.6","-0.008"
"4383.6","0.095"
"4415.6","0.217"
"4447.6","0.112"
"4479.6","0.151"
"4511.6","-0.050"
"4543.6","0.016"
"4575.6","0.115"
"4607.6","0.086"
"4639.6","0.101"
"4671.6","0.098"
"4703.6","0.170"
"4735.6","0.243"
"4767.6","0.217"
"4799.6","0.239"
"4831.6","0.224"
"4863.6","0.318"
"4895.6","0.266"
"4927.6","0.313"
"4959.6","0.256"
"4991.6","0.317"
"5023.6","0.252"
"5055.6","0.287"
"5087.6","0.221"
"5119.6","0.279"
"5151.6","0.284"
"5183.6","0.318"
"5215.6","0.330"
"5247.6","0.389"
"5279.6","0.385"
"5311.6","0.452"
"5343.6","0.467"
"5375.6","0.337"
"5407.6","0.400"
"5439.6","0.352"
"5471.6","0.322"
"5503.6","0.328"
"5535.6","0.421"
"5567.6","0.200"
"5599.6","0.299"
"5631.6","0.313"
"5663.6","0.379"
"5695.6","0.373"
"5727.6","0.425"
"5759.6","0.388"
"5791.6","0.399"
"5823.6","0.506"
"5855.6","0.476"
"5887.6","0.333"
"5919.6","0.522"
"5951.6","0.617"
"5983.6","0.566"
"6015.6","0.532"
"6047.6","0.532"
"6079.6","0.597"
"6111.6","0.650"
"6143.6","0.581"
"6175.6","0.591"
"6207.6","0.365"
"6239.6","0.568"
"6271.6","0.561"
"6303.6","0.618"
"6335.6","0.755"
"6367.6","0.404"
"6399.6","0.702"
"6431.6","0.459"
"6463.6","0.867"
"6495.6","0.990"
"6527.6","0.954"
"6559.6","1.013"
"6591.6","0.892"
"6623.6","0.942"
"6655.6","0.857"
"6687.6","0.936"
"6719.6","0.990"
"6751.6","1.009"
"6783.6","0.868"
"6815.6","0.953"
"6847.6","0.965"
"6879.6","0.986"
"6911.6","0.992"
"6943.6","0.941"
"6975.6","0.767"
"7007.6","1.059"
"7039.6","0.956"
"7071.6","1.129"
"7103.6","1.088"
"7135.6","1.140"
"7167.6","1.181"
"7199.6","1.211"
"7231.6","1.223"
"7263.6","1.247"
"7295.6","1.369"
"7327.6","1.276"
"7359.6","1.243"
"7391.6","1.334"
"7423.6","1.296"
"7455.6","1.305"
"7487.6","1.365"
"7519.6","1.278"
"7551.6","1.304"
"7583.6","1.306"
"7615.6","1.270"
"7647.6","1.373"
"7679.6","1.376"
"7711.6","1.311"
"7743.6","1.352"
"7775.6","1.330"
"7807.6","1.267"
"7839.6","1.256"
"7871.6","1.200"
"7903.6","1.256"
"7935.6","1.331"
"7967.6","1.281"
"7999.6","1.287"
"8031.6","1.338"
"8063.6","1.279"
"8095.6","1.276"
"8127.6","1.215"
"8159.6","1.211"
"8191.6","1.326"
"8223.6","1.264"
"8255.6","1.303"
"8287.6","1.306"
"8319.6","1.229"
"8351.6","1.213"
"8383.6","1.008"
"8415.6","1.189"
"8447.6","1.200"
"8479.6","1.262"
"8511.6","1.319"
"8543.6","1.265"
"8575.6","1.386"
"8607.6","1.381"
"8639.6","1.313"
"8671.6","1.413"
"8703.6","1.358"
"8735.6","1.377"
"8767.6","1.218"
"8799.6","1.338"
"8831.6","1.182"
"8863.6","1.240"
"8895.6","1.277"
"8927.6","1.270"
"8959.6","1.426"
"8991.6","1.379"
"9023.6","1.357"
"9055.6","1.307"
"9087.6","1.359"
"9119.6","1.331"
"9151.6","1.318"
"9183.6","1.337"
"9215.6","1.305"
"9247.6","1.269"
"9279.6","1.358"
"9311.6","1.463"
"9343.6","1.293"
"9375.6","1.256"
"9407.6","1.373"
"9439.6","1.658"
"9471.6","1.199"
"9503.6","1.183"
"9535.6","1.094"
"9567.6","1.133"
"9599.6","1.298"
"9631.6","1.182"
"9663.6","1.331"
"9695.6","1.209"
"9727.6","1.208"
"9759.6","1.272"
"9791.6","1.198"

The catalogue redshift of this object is 0.62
